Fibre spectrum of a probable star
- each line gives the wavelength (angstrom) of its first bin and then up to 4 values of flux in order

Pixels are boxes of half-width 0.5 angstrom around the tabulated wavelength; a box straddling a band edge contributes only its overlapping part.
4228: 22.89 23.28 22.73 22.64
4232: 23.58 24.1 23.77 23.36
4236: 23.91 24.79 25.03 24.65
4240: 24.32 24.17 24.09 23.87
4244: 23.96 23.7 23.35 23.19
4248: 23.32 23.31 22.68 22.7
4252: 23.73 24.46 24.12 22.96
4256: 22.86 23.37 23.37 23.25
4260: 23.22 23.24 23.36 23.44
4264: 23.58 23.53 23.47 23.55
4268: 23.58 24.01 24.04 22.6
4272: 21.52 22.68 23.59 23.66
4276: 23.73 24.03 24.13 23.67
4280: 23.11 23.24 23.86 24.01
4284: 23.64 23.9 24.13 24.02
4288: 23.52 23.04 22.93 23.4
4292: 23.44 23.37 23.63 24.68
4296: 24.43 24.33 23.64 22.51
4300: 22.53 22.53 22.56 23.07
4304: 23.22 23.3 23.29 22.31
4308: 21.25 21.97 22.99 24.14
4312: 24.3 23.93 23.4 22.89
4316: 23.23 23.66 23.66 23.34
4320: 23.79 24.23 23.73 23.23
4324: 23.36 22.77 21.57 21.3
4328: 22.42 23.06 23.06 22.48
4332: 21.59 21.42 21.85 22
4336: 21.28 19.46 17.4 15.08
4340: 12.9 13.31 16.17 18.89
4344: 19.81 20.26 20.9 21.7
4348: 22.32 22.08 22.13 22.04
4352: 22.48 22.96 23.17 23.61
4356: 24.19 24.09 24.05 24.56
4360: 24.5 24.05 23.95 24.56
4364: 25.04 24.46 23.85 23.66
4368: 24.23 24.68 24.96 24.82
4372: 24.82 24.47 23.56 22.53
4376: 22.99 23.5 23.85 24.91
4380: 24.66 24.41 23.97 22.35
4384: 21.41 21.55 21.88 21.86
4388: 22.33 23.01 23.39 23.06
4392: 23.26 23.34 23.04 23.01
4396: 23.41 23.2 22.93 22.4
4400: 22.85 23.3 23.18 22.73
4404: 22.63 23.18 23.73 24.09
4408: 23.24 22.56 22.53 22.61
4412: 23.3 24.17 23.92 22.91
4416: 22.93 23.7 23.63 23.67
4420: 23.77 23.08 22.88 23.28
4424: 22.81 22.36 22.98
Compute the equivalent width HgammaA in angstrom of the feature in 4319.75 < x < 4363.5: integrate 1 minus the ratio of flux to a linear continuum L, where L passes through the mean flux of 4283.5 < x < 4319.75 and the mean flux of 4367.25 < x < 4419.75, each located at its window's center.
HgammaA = 3.13 angstrom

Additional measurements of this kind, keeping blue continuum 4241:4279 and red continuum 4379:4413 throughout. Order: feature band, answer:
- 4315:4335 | 0.4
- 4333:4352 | 3.0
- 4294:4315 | 0.1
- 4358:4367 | -0.5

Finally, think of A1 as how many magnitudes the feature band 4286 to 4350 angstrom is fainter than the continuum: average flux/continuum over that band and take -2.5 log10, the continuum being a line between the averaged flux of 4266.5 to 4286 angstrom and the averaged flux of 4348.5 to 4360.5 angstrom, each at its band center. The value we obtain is 0.06 mag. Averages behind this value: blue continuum 23.5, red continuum 23.3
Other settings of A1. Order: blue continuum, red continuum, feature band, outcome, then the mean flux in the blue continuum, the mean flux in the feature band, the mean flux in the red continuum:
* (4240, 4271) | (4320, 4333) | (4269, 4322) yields -0.02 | 23.5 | 23.4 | 22.7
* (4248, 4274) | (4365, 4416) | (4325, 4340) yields 0.12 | 23.3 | 20.8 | 23.3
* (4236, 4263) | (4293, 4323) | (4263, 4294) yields 0.00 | 23.7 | 23.5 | 23.3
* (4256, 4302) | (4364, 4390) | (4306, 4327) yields 0.02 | 23.5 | 23.1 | 23.6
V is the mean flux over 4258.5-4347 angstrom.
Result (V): 22.5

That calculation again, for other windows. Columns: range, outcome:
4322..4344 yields 20.3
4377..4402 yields 23.1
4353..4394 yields 23.7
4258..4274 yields 23.3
